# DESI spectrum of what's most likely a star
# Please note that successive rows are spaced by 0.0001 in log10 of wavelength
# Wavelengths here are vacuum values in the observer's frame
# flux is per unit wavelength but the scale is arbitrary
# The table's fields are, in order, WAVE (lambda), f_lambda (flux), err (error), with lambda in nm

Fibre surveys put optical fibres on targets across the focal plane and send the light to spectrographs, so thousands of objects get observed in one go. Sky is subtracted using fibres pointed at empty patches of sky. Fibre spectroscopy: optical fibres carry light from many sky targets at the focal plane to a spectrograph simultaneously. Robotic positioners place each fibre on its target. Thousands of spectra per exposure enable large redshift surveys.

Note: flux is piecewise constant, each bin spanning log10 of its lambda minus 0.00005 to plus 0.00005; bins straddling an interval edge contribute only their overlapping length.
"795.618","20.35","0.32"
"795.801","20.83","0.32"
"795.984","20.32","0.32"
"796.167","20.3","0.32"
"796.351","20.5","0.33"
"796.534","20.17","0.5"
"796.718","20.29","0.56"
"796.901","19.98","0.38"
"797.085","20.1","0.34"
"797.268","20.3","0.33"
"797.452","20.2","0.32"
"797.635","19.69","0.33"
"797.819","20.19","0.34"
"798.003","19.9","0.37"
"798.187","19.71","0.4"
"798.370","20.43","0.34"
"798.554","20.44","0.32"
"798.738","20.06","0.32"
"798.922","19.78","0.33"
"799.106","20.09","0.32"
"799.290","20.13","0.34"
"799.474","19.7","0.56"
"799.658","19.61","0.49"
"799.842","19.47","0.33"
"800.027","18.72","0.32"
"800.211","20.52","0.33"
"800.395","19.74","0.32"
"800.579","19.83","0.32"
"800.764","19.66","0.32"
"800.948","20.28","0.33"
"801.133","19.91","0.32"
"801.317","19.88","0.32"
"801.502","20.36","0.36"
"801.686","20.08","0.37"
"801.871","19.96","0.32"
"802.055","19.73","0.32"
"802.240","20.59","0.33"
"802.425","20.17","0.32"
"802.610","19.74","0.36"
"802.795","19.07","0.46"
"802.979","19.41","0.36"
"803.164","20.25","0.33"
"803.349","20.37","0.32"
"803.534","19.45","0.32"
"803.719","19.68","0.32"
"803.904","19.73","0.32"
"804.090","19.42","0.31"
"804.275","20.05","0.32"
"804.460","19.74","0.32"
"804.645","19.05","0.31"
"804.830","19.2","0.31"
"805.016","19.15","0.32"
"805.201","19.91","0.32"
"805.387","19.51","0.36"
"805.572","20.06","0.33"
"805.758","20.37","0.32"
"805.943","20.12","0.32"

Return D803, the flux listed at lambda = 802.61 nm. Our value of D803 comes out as 19.74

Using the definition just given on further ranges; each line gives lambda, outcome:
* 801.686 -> 20.08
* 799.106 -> 20.09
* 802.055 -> 19.73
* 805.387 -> 19.51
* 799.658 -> 19.61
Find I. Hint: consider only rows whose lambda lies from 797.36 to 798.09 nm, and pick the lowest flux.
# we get 19.69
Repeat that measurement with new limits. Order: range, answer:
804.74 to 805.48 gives 19.15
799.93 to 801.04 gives 18.72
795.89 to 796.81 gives 20.17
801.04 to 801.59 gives 19.88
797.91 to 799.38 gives 19.71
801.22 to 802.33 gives 19.73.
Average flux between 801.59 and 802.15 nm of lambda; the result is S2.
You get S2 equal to 19.9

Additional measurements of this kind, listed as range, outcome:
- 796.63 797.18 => 20.1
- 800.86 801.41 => 20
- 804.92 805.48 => 19.5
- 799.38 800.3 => 19.6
